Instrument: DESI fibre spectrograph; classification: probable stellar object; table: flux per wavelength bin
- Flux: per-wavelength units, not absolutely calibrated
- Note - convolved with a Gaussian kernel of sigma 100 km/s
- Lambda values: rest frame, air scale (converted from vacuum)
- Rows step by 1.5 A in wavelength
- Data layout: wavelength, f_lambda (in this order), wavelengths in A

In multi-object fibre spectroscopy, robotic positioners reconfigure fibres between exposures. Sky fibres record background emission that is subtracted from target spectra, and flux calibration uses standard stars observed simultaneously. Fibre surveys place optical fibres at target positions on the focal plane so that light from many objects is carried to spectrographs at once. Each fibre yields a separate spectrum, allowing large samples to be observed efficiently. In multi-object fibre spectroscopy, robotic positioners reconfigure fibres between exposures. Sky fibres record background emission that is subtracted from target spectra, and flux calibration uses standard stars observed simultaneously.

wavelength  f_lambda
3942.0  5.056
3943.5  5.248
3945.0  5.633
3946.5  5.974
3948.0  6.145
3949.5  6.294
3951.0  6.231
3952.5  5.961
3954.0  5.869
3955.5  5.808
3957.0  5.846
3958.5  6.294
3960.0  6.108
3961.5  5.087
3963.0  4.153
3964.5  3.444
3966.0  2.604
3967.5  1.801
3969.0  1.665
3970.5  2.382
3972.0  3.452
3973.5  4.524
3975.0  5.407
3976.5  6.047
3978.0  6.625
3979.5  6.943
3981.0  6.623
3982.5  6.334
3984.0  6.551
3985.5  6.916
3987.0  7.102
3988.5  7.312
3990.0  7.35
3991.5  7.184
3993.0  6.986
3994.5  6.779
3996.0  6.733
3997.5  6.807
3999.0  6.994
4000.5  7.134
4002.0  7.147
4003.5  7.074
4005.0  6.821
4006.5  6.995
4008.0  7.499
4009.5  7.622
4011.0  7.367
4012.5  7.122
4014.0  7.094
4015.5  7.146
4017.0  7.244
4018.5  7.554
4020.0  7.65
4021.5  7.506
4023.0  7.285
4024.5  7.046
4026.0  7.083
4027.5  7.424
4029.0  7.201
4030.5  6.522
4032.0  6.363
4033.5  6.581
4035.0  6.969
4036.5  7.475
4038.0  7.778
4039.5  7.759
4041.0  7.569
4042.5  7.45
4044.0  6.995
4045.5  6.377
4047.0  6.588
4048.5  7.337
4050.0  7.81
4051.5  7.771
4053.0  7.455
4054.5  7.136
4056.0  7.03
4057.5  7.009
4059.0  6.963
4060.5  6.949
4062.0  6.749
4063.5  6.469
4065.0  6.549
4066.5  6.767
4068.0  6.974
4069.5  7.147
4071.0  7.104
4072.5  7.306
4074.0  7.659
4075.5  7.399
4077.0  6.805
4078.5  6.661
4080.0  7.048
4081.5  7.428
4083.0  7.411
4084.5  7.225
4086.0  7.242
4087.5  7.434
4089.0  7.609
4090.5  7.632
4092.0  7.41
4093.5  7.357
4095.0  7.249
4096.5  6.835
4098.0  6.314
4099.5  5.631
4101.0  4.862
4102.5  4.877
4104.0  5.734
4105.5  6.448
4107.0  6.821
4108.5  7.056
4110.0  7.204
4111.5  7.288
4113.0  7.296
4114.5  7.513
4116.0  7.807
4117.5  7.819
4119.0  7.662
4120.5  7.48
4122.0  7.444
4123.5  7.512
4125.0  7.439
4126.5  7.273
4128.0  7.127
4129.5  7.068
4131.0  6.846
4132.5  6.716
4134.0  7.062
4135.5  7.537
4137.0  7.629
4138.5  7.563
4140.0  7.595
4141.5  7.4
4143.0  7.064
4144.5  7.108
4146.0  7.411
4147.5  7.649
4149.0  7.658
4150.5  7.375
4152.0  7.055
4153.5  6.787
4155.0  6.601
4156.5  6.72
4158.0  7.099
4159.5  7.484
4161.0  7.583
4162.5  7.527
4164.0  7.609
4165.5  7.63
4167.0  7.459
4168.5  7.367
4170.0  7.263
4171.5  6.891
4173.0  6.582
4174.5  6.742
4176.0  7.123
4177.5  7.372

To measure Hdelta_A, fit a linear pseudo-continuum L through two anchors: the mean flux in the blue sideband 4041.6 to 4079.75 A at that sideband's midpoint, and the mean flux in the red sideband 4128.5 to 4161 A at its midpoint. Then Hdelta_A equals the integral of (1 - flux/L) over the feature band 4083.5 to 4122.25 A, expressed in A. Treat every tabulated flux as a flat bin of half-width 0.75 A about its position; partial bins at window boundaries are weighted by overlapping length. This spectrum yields 0.9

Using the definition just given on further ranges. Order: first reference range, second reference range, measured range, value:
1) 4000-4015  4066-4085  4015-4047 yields 0.00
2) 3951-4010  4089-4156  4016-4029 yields -2.28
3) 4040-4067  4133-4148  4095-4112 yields 2.21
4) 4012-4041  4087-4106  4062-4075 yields -0.33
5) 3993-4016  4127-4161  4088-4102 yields 0.83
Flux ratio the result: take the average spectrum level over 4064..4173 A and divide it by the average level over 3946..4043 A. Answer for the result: 1.12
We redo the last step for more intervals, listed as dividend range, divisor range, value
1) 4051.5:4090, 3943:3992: 1.30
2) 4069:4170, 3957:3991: 1.36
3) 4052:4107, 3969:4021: 1.04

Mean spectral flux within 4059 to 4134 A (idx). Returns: 7.01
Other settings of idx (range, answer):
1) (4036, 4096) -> 7.2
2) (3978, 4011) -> 7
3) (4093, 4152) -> 7.07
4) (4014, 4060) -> 7.2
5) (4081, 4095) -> 7.41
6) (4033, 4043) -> 7.39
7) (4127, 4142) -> 7.25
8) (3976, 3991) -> 6.8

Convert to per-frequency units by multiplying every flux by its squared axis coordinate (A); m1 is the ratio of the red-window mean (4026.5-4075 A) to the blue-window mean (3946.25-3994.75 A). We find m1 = 1.3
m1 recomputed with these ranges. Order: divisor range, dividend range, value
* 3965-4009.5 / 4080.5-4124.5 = 1.24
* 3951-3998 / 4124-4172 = 1.42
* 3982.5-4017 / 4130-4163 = 1.10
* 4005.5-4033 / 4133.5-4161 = 1.08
